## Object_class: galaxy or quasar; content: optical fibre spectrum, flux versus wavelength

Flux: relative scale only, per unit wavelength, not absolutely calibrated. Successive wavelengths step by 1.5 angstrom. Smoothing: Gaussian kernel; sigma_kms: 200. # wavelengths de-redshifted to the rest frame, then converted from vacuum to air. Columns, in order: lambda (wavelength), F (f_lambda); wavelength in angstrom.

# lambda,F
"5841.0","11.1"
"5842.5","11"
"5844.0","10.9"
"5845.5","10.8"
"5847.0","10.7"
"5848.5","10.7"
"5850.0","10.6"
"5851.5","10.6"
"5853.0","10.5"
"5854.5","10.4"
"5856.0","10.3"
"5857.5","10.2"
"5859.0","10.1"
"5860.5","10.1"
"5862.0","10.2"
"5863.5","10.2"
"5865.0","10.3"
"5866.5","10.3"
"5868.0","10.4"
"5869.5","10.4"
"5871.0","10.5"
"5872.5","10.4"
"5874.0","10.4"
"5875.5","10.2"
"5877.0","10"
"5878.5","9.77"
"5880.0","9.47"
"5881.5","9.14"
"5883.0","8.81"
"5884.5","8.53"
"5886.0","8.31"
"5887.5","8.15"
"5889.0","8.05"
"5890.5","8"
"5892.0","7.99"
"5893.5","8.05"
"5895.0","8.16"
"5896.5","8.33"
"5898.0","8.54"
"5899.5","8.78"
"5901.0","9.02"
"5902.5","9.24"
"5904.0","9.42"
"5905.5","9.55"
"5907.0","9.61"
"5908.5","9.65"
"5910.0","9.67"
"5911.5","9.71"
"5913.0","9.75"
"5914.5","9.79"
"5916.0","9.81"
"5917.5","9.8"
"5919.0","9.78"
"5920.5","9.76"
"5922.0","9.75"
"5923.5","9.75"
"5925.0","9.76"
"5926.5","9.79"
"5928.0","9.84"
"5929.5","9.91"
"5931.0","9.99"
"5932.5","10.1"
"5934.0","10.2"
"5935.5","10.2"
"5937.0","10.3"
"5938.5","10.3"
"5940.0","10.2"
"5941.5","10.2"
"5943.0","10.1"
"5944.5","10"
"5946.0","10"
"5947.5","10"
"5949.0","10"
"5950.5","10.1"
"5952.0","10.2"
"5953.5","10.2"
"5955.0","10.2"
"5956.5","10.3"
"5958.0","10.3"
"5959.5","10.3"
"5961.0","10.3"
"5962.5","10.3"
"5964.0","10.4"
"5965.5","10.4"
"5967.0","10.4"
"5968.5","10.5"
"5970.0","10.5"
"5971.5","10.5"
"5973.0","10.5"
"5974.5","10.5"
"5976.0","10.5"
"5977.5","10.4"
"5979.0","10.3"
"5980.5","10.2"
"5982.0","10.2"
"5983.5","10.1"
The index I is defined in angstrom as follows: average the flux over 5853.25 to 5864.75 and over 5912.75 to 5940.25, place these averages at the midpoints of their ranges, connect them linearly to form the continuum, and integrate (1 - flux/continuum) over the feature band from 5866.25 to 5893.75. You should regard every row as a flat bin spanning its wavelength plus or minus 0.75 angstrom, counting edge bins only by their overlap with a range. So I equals 2.2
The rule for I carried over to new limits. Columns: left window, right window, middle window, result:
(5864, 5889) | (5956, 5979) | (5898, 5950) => 1.3 angstrom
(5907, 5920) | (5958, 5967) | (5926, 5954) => -0.1 angstrom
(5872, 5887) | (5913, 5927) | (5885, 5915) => 2.3 angstrom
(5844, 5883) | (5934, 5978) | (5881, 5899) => 3.4 angstrom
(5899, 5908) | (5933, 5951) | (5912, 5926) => -0.2 angstrom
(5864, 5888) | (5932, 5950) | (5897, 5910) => 0.9 angstrom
